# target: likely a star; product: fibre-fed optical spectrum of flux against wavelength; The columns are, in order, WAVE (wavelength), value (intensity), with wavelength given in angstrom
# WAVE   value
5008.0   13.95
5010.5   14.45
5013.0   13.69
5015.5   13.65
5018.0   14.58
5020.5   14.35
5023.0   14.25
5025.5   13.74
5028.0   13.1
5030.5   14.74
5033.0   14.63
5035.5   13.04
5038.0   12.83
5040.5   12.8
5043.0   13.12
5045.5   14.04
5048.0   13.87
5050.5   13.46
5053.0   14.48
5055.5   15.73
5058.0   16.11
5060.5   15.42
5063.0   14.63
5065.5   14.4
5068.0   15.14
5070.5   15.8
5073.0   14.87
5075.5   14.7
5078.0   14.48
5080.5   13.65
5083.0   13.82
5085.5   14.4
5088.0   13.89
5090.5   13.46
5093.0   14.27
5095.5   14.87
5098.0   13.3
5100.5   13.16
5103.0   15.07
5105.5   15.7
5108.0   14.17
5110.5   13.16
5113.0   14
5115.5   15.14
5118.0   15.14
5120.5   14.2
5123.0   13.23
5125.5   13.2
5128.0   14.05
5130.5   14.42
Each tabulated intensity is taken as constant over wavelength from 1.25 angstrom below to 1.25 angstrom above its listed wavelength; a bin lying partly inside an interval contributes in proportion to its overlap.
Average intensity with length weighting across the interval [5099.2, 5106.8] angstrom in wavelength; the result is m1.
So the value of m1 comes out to 14.6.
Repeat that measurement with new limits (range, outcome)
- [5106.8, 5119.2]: 14.3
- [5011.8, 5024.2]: 14.1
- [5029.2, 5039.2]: 13.8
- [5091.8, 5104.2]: 14.1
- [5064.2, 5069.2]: 14.8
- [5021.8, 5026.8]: 14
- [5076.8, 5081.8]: 14.1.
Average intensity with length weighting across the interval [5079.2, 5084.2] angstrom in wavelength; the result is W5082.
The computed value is 13.7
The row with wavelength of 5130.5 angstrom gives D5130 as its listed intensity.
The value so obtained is 14.42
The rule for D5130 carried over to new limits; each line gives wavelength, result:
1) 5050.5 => 13.46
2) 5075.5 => 14.7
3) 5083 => 13.82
